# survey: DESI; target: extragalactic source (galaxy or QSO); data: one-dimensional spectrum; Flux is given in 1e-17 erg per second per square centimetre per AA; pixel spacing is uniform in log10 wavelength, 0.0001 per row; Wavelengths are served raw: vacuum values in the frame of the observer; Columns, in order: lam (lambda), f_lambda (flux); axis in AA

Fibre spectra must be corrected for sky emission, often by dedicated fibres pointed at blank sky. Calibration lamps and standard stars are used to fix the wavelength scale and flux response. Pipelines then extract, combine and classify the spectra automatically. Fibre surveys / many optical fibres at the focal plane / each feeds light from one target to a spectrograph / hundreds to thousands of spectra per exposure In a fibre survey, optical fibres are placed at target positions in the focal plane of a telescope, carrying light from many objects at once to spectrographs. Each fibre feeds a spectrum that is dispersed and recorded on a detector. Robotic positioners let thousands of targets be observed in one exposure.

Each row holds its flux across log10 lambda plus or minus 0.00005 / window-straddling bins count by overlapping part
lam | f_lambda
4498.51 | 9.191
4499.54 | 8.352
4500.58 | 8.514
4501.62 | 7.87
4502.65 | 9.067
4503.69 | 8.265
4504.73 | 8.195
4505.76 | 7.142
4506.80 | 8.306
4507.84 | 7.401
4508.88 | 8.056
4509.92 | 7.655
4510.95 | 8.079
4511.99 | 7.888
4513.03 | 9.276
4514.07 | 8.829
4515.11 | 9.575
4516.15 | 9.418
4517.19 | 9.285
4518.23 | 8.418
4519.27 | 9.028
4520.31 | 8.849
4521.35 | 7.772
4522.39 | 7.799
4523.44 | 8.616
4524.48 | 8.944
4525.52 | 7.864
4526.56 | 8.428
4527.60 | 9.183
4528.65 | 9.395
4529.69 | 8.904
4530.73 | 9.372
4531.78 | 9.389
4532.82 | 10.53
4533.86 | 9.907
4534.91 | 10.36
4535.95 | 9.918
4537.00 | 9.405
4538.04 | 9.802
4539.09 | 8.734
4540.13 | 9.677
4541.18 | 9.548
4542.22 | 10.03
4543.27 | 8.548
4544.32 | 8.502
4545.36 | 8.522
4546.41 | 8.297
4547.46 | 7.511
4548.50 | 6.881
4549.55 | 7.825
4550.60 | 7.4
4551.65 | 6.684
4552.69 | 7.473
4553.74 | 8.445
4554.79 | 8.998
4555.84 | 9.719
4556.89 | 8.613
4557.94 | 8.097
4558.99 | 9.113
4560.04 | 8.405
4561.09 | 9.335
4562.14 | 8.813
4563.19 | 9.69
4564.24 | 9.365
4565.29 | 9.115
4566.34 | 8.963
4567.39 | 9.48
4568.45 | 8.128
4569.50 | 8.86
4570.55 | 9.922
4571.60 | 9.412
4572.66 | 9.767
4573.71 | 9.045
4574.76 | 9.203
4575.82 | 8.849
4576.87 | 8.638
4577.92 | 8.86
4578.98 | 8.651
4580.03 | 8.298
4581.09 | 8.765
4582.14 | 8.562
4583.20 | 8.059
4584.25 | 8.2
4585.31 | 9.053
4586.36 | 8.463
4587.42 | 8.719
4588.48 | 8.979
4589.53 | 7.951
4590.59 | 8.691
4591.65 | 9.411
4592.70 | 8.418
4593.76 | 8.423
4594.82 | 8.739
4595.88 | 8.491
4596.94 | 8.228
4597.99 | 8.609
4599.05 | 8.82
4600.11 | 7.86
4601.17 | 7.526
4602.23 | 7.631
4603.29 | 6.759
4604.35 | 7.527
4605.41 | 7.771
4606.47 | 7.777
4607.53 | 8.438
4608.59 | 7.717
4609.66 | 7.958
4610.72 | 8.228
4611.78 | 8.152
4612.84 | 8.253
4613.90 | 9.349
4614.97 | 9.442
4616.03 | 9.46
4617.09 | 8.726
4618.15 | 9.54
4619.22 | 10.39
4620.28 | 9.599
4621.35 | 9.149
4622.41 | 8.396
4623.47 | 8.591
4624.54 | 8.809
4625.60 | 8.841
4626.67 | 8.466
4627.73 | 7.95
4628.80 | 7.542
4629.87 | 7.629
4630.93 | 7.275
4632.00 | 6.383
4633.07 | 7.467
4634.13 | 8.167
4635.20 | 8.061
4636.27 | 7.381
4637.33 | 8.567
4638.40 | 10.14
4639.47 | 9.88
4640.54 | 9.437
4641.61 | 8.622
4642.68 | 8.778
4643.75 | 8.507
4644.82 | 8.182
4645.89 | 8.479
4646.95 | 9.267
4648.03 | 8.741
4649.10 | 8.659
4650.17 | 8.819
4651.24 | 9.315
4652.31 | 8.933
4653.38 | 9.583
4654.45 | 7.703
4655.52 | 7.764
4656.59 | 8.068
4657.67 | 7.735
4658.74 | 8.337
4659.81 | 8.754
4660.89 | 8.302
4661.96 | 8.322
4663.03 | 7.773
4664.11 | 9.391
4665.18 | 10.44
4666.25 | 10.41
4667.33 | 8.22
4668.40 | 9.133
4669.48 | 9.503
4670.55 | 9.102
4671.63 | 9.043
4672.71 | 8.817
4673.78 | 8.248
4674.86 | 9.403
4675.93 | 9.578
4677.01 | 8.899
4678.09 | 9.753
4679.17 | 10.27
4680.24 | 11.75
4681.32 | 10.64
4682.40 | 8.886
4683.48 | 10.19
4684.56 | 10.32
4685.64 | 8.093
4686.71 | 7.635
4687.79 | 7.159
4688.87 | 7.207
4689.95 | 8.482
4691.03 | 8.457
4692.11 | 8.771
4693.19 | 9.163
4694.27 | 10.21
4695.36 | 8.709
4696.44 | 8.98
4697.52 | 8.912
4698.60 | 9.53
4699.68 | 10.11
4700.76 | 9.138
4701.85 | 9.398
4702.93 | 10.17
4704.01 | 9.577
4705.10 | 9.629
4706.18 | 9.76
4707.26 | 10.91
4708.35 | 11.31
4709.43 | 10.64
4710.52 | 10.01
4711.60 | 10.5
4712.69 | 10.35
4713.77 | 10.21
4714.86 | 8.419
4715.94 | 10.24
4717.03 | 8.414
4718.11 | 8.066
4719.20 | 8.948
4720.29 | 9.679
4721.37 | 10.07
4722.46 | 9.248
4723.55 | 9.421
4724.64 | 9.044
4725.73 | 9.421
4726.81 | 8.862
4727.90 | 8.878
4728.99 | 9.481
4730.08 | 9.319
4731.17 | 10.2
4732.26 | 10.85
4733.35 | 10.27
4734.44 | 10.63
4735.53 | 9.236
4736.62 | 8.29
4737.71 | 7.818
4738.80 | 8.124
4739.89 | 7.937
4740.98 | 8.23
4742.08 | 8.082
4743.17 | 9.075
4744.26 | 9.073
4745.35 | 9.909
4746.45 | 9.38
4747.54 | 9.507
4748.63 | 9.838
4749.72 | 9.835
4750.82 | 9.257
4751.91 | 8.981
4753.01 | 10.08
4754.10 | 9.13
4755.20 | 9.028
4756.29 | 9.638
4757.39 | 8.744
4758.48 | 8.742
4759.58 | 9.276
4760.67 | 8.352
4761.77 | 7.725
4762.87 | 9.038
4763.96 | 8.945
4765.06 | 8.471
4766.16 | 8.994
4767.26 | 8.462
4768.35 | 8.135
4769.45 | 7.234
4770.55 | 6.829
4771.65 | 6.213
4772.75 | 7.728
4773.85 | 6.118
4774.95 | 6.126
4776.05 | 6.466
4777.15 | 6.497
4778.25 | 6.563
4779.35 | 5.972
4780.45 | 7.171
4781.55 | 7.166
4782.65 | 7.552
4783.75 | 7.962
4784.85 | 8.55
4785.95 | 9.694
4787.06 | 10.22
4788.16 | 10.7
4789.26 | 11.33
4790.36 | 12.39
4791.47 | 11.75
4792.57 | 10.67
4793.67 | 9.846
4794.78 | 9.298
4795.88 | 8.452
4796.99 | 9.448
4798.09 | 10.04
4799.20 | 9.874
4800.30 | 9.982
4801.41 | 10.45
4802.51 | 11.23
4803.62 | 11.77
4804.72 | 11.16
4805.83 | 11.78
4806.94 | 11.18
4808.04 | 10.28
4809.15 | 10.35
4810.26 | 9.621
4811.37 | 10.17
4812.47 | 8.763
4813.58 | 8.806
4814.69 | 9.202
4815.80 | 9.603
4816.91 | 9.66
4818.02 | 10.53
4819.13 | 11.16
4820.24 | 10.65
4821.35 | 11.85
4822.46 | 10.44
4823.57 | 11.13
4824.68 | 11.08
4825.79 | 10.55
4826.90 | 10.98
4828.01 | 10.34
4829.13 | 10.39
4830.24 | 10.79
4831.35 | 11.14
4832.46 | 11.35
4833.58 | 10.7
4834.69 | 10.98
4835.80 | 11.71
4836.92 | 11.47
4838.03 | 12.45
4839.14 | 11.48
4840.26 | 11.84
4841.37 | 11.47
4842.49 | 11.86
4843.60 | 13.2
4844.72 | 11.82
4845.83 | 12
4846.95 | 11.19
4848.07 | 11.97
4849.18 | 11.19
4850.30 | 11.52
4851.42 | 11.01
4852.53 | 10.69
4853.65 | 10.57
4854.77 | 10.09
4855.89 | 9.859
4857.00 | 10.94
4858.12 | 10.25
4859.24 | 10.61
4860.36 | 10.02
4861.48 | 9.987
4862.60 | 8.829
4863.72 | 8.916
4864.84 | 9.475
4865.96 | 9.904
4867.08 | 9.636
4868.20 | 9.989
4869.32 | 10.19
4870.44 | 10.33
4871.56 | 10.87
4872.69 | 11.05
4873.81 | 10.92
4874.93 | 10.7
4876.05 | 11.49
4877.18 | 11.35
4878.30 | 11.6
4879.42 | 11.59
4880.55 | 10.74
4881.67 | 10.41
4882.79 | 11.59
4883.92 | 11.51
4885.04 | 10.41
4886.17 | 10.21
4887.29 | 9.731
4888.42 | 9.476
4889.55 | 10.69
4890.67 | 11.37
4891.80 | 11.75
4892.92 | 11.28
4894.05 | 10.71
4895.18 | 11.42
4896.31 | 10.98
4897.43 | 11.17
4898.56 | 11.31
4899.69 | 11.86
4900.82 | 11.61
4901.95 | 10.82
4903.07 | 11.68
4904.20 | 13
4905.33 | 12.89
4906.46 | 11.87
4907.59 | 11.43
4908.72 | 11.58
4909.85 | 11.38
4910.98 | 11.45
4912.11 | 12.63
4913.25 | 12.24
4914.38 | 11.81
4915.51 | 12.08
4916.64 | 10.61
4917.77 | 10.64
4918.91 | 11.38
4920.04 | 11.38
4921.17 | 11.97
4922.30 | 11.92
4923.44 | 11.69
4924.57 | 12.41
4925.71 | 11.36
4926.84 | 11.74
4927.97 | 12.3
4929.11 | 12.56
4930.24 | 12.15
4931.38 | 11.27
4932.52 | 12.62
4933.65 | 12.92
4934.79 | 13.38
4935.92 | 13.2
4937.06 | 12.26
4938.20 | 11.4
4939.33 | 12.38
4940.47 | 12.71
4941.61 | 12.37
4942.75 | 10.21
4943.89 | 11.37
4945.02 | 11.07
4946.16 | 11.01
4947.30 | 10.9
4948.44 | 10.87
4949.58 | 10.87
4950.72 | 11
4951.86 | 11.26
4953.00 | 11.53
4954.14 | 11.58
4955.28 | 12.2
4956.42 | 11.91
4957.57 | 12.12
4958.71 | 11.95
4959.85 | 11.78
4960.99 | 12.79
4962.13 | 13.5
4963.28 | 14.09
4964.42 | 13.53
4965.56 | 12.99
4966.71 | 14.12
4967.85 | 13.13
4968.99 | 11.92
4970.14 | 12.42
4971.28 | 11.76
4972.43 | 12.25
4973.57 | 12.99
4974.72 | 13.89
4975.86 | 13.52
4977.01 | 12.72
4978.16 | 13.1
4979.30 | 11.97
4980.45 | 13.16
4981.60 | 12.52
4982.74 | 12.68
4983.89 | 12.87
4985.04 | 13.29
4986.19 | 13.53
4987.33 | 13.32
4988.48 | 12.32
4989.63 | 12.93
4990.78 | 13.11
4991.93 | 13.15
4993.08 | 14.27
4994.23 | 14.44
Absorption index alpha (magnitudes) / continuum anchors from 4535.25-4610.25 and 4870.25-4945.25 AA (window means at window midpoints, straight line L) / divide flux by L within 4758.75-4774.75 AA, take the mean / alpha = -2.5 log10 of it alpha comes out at 0.28 mag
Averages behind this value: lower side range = 8.6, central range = 7.94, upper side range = 11.5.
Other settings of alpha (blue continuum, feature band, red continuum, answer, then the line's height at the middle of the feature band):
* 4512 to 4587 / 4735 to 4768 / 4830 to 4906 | 0.15 mag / 10.2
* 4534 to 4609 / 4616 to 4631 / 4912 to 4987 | 0.05 mag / 9.13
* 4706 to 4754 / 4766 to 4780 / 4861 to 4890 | 0.36 mag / 9.74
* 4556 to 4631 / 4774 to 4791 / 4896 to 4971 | 0.26 mag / 10.5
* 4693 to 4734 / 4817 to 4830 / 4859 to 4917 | -0.03 mag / 10.5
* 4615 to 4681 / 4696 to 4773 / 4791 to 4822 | 0.05 mag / 9.6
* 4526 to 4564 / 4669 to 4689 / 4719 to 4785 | -0.07 mag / 8.69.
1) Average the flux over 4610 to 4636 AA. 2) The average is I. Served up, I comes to 8.48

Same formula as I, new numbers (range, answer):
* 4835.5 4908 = 11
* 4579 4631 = 8.45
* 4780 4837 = 10.3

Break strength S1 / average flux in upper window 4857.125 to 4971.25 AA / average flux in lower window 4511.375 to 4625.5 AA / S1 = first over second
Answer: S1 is 1.3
